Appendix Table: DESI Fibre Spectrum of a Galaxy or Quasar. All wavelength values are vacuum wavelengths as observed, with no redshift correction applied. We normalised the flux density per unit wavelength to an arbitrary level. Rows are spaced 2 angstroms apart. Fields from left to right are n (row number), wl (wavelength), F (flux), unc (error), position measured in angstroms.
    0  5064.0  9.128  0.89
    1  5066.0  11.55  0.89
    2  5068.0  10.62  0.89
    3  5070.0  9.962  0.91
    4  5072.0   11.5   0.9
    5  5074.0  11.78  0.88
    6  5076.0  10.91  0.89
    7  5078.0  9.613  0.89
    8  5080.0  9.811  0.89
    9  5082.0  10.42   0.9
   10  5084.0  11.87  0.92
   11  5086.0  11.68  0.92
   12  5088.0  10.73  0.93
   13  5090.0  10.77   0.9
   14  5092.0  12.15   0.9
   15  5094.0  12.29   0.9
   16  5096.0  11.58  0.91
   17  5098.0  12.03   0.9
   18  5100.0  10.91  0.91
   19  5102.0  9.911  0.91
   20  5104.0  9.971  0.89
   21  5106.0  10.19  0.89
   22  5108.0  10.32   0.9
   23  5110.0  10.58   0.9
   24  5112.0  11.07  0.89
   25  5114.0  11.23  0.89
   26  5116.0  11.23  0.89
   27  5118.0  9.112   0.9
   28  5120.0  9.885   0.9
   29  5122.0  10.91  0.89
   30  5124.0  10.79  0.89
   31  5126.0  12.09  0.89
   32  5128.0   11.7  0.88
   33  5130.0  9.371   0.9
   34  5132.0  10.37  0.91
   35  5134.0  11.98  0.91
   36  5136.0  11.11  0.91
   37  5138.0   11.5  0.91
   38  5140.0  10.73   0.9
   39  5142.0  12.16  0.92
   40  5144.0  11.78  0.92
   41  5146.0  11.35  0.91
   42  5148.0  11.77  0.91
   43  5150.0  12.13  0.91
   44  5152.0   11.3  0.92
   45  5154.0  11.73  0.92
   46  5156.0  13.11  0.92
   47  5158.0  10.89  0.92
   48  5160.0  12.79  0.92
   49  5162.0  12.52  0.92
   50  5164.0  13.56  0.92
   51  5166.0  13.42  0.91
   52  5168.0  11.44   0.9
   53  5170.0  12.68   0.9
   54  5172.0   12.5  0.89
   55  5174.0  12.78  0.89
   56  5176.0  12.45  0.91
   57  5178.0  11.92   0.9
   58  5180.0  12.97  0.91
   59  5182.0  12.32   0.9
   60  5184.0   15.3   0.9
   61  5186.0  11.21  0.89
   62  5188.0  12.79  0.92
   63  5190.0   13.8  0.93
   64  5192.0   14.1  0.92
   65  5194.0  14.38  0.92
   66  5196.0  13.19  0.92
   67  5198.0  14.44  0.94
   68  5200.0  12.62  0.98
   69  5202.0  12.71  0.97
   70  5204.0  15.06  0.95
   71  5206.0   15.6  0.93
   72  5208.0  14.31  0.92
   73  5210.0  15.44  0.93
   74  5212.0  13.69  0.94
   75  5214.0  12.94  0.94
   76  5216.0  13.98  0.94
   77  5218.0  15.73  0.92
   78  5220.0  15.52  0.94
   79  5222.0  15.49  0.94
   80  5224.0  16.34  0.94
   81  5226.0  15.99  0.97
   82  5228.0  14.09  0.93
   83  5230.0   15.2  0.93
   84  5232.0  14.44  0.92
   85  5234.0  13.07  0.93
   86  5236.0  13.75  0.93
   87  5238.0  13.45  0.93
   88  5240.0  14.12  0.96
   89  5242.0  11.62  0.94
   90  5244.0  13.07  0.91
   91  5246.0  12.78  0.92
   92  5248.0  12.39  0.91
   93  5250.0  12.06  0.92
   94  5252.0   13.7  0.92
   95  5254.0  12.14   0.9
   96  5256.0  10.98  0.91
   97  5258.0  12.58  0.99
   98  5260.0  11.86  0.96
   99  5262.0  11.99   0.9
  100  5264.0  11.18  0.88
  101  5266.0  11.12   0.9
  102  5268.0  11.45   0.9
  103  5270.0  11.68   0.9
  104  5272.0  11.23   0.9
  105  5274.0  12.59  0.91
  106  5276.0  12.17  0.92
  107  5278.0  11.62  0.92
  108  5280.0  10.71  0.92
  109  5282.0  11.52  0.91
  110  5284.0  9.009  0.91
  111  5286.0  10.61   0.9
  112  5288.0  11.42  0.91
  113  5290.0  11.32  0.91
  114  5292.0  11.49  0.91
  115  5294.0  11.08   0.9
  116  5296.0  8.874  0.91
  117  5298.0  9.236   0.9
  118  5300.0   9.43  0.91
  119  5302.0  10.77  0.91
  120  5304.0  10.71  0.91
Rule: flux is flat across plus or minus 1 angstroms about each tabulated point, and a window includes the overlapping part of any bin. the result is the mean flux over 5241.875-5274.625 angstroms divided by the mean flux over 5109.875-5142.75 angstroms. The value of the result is 1.10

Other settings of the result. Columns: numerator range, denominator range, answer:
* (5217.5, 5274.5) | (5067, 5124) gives 1.21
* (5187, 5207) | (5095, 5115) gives 1.29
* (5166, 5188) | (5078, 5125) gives 1.17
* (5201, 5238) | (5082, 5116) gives 1.32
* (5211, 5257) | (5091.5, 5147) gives 1.25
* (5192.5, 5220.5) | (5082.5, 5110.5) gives 1.29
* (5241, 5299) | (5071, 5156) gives 1.04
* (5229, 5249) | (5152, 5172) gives 1.08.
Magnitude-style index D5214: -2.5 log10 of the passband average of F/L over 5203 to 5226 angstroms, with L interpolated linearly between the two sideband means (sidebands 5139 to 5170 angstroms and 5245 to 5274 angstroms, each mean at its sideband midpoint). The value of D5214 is -0.24 mag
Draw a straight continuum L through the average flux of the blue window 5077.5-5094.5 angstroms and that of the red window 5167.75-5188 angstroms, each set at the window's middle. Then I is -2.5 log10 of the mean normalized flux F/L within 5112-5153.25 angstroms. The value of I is 0.07 mag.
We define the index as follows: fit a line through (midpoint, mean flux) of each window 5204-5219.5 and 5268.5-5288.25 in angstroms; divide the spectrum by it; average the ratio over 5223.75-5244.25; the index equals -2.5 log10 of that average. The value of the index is -0.04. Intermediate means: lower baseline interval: 14.6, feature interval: 14.1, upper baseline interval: 11.3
